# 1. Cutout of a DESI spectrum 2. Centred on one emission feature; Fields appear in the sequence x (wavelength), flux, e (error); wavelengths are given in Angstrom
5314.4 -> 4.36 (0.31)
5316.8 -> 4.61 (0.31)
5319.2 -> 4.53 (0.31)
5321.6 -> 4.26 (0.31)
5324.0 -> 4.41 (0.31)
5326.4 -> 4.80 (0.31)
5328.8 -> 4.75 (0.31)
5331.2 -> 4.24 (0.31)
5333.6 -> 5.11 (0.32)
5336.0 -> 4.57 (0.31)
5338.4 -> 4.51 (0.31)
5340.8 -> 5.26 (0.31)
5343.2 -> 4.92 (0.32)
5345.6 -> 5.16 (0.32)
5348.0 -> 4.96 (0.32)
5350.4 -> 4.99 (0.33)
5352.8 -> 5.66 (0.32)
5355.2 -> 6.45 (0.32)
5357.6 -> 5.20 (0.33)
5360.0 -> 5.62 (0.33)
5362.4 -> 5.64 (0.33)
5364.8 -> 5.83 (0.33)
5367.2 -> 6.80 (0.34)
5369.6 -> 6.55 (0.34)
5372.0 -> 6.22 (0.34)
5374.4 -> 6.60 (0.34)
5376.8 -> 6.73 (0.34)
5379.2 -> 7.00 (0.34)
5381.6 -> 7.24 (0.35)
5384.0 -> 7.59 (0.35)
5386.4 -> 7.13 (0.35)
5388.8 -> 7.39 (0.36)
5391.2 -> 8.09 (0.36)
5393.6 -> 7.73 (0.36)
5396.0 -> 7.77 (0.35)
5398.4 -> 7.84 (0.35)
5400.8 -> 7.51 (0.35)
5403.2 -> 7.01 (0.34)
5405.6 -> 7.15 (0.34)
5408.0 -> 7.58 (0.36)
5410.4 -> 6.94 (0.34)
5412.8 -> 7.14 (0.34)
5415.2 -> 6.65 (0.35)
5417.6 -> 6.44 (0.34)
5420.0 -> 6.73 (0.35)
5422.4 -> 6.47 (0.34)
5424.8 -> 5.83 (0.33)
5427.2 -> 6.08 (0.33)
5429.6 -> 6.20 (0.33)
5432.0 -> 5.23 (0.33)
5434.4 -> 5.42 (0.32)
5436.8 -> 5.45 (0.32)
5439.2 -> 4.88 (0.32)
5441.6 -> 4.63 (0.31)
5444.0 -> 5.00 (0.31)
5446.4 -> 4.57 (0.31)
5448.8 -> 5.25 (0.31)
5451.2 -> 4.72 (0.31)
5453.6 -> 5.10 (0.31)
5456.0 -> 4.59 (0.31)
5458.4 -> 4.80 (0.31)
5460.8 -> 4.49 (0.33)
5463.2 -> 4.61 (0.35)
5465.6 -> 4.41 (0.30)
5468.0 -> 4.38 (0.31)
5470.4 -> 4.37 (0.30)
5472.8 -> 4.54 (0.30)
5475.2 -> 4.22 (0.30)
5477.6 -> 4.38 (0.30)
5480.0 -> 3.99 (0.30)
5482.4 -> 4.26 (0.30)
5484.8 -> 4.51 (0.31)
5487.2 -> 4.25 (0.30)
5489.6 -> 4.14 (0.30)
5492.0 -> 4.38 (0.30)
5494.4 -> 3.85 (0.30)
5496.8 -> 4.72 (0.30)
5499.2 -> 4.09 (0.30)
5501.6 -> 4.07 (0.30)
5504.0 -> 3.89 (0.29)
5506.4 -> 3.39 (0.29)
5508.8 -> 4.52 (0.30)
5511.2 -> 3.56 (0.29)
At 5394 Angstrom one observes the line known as Mg II 2798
